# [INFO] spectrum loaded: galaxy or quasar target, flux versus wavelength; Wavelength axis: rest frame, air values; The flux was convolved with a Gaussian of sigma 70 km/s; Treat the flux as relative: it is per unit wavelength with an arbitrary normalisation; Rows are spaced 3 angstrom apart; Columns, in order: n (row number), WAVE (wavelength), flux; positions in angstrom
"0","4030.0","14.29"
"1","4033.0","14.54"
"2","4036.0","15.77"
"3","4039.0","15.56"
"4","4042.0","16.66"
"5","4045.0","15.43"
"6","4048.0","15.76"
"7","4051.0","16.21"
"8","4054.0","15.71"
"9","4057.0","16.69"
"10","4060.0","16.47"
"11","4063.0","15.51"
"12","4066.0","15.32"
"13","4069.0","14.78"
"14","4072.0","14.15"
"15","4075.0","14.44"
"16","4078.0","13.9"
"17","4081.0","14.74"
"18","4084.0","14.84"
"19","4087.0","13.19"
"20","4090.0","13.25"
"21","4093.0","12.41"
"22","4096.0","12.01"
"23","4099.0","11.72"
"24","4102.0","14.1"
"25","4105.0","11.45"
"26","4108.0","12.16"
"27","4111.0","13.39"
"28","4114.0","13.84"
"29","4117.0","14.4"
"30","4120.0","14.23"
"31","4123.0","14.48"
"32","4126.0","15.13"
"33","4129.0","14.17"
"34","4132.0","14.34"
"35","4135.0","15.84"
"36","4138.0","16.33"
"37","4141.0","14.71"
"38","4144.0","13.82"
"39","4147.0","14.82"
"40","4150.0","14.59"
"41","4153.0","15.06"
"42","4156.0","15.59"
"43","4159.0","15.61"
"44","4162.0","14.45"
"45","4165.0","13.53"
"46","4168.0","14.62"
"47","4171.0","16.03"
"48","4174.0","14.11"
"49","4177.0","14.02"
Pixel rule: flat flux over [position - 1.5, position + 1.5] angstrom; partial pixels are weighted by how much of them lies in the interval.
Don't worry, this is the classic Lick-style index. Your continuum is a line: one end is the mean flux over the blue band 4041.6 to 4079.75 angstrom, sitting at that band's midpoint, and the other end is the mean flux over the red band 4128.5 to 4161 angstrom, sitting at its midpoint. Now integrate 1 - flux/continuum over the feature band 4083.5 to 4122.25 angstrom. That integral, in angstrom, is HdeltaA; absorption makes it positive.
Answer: 5.3 angstrom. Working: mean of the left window 15.4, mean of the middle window 13.1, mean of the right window 15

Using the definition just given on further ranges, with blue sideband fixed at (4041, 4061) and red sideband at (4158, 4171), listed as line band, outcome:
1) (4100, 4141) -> 2.9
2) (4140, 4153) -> 0.3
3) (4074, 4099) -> 3.5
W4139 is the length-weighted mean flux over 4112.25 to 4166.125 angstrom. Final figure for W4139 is 14.7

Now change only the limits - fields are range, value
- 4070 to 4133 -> 13.6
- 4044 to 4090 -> 15.1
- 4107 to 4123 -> 13.7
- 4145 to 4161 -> 15.1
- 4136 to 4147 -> 15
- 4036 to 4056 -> 15.9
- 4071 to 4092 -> 14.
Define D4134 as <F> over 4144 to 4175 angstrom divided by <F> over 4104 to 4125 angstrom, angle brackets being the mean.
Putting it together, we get 1.10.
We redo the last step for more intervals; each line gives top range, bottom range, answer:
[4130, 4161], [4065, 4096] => 1.08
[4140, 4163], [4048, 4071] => 0.94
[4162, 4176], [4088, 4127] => 1.10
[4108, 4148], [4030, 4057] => 0.92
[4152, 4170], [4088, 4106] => 1.18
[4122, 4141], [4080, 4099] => 1.14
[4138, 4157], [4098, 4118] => 1.14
